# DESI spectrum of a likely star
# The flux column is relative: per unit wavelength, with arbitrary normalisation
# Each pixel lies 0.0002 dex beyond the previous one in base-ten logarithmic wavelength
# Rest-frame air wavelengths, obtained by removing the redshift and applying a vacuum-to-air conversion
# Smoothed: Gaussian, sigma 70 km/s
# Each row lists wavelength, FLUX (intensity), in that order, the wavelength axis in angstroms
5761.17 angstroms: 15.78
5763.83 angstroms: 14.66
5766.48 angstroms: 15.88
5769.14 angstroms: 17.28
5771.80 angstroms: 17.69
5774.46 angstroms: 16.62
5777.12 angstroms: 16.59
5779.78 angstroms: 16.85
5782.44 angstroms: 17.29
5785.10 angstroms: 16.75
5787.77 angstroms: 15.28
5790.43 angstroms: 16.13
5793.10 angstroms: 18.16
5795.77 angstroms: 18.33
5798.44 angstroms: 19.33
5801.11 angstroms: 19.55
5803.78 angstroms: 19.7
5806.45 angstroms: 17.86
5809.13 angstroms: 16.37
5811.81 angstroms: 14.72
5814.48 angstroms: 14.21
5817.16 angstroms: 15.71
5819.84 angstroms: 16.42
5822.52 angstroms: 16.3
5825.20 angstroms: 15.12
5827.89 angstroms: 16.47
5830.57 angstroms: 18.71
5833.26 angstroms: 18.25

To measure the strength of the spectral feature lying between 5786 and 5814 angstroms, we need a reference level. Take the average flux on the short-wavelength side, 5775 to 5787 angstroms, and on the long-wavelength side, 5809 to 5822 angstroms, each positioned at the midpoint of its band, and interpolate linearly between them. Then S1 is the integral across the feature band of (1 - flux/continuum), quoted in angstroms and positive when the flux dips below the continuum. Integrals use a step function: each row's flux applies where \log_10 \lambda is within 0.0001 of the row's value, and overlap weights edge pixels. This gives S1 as -2.41 angstroms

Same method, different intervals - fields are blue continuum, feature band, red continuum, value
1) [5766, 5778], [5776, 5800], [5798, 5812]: 0.3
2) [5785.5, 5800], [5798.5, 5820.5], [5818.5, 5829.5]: -0.3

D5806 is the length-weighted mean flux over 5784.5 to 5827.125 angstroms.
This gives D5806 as 16.9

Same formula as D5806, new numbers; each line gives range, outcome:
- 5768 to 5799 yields 17.1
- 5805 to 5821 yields 15.9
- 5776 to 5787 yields 16.8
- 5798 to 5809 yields 18.8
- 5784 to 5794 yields 16.5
